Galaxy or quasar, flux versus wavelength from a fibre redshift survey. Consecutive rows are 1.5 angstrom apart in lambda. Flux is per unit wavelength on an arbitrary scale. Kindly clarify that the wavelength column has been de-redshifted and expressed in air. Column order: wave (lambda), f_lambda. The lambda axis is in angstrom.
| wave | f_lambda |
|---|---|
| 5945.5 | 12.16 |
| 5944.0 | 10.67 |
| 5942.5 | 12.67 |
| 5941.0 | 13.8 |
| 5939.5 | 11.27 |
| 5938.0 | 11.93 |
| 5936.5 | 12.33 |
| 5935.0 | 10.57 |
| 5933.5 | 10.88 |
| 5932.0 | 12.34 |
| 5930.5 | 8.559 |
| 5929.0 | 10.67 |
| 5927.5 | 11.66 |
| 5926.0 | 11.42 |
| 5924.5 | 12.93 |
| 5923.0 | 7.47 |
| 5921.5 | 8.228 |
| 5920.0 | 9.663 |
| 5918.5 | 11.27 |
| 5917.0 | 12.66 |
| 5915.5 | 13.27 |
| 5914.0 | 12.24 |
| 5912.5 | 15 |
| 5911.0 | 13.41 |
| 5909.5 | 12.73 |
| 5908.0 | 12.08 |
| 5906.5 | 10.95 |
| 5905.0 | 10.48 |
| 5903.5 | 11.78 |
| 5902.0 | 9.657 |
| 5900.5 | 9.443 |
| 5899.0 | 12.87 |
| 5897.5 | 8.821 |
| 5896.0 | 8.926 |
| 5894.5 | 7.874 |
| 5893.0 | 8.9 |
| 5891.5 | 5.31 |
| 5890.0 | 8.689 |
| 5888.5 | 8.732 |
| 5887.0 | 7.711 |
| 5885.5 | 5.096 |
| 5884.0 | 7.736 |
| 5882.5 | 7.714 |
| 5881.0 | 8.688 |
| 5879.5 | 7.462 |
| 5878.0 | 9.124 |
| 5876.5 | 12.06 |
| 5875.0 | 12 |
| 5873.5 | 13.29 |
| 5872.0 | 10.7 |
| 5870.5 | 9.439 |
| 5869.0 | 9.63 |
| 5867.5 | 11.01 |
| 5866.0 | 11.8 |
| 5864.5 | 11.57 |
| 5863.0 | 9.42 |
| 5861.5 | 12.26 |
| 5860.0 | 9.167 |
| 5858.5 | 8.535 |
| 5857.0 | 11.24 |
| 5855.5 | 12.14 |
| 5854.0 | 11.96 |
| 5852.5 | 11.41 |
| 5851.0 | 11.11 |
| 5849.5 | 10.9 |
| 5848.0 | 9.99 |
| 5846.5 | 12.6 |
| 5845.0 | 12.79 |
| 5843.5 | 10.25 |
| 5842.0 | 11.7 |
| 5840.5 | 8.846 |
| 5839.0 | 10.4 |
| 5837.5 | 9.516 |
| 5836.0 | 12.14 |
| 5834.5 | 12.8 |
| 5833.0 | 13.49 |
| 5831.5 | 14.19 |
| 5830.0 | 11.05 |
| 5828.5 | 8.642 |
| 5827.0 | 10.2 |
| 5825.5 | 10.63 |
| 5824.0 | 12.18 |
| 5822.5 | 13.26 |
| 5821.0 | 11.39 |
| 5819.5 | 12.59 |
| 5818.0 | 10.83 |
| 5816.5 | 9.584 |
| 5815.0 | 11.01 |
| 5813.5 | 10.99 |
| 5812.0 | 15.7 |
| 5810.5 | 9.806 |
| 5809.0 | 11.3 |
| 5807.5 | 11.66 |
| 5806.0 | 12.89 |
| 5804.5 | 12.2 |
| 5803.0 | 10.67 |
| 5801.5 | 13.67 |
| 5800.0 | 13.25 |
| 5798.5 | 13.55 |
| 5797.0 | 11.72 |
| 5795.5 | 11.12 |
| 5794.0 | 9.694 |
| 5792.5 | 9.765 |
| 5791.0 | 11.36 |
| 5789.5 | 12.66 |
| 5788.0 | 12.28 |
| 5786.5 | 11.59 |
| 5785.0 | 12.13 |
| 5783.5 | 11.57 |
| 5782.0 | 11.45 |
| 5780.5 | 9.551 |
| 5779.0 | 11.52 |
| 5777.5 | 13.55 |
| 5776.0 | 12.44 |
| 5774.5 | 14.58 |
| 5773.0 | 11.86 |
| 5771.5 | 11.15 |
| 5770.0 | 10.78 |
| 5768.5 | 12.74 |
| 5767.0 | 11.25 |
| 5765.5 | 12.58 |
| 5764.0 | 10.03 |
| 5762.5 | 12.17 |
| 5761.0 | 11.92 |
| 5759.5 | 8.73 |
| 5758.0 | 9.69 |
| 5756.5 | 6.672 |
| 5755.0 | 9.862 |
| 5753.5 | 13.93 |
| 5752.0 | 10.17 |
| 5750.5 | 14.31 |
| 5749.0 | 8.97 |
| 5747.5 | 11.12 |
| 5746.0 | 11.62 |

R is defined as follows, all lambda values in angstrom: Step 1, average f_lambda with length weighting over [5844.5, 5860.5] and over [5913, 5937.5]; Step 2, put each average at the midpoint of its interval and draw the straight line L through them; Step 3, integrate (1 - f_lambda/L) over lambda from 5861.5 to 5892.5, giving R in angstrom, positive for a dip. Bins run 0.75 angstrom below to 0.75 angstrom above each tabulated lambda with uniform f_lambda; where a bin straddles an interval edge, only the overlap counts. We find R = 4.6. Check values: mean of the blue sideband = 11.1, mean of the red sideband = 11.1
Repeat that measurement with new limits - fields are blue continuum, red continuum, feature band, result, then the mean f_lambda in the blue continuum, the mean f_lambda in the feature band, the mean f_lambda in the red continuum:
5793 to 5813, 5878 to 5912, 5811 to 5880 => -2.32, 12.1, 11.2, 9.36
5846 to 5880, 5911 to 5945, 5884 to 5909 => 4.43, 10.8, 9.2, 11.5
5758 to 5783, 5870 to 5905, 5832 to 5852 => -2.27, 11.6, 11.3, 9.24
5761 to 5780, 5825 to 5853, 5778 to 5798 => 0.82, 12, 11.3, 11.2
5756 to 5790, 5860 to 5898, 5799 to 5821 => -2.34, 11.5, 11.9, 9.36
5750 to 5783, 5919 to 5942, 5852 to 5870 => 0.50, 11.4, 10.8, 10.9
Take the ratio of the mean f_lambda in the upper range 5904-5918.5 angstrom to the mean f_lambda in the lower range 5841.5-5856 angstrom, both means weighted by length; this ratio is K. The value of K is 1.09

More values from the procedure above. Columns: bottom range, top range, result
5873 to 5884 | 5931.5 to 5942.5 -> 1.21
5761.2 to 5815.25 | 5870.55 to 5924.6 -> 0.85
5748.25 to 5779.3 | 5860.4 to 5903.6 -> 0.84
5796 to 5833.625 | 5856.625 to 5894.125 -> 0.80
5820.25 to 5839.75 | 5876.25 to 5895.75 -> 0.69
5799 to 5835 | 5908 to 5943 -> 0.98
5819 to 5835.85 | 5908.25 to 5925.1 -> 0.99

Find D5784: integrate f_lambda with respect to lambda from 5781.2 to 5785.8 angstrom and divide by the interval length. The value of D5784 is 11.7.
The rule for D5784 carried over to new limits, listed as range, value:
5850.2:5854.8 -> 11.5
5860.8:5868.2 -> 11.2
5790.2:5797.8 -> 10.8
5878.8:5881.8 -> 8.08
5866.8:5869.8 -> 10.3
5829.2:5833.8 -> 12.9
